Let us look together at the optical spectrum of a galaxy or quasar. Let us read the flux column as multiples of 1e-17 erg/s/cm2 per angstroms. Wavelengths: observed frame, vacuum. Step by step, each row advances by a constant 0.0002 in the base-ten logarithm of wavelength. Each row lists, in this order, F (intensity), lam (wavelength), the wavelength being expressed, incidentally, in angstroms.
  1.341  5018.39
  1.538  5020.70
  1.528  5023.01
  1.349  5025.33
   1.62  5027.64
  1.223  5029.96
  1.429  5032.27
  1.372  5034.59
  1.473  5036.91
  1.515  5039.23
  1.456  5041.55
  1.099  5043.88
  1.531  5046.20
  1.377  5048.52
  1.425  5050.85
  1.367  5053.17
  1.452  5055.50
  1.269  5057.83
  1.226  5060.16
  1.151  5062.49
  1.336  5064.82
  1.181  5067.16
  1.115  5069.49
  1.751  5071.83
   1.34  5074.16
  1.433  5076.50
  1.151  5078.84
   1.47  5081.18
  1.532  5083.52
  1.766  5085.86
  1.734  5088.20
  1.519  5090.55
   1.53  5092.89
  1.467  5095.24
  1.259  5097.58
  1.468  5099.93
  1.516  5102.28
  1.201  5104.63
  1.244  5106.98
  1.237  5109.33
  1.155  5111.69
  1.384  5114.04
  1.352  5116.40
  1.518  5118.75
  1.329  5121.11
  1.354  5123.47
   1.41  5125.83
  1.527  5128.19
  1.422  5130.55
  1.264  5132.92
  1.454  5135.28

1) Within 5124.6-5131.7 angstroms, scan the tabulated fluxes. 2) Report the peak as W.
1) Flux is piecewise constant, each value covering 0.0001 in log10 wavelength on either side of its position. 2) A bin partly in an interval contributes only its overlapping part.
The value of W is 1.527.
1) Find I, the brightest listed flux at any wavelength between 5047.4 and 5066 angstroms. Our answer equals 1.452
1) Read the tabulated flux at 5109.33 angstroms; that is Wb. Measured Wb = 1.237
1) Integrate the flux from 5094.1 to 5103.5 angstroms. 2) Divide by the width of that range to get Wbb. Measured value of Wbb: 1.43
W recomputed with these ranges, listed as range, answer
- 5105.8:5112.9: 1.244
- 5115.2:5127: 1.518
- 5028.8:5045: 1.515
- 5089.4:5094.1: 1.53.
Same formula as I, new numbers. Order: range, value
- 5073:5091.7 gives 1.766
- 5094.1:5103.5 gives 1.516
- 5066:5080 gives 1.751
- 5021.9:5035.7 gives 1.62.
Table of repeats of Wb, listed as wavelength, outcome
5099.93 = 1.468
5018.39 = 1.341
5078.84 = 1.151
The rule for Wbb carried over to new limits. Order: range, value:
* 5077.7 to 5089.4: 1.53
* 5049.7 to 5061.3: 1.35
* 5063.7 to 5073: 1.35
